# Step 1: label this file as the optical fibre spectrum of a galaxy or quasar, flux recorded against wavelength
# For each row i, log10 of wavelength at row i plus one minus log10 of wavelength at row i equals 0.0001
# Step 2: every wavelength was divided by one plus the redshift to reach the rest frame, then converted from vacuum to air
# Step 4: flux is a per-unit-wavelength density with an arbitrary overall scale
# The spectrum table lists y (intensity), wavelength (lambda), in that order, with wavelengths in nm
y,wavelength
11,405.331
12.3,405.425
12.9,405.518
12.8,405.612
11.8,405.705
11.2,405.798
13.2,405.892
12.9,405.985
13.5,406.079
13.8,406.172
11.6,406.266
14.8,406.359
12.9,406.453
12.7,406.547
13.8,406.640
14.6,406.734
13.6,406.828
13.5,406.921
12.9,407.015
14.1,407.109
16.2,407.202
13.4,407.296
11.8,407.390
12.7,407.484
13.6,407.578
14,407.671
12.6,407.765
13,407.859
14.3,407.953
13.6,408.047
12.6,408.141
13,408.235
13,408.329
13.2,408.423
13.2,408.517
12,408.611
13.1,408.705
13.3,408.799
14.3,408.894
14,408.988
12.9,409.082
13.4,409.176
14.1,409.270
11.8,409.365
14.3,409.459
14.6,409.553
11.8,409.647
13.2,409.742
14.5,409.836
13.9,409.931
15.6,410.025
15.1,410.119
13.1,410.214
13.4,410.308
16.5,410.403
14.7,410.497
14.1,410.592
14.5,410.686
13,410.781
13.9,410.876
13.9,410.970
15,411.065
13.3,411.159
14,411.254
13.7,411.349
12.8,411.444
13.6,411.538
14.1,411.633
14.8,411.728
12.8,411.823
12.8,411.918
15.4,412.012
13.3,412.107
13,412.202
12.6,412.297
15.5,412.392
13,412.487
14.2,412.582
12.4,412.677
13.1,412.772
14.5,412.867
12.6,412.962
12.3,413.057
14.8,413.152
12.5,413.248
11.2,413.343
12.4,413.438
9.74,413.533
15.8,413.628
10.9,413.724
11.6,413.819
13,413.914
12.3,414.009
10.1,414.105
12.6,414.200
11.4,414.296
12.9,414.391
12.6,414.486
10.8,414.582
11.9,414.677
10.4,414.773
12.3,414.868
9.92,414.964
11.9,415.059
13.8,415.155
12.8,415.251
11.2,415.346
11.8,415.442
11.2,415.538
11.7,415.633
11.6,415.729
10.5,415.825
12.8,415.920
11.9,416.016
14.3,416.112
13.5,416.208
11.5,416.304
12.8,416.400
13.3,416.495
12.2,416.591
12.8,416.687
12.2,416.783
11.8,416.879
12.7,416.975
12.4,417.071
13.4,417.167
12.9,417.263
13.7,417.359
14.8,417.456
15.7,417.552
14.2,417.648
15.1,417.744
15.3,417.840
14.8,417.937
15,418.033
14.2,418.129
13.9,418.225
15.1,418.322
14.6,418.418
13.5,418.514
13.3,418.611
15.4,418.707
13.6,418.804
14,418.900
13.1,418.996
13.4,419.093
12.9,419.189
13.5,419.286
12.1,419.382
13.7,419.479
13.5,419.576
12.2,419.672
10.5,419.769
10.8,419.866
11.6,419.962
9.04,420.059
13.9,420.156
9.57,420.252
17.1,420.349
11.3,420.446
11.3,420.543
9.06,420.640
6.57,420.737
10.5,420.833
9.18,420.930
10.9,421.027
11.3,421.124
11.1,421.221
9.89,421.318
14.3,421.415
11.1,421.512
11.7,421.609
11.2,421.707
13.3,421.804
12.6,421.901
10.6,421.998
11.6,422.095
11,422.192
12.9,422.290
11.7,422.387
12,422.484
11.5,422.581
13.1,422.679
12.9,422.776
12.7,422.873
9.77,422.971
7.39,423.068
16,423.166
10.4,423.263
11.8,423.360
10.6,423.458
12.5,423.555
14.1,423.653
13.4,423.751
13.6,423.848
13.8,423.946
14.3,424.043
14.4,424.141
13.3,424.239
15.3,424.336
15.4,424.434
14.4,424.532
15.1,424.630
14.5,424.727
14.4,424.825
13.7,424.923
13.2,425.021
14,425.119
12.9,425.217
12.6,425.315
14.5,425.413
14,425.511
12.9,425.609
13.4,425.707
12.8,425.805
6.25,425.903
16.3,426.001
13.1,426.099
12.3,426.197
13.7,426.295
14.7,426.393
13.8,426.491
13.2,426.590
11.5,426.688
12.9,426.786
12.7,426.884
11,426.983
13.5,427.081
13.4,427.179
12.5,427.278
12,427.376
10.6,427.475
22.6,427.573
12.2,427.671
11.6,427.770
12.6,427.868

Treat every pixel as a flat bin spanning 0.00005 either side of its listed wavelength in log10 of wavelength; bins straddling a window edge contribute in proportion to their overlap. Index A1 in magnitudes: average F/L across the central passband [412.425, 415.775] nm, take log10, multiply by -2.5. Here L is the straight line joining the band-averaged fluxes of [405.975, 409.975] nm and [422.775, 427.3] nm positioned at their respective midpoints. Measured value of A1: 0.091 mag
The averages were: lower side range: 13.4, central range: 12.2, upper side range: 13.1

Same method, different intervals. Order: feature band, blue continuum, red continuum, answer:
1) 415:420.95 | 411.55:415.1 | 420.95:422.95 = -0.046 mag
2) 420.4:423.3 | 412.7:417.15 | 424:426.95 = 0.158 mag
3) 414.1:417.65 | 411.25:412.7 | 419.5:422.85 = 0.029 mag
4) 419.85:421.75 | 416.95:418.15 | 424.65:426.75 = 0.240 mag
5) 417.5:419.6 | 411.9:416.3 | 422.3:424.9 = -0.112 mag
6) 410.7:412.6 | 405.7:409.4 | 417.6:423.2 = -0.062 mag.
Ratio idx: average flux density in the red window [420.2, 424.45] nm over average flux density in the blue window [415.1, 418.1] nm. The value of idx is 0.9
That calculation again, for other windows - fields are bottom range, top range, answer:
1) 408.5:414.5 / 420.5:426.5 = 0.93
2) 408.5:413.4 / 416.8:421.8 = 0.93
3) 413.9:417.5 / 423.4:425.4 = 1.12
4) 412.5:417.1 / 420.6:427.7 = 1.03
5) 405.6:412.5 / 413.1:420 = 0.94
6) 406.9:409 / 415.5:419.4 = 1.00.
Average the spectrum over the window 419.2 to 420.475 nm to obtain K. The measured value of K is 12.2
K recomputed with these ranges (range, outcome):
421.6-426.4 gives 12.9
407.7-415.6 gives 13.1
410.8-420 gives 13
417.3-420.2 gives 13.5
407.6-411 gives 13.7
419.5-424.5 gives 12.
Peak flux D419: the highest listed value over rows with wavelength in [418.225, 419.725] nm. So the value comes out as 15.4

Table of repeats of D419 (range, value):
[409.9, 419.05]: 16.5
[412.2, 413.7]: 15.8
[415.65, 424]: 17.1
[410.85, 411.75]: 15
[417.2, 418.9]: 15.7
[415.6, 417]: 14.3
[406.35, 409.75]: 16.2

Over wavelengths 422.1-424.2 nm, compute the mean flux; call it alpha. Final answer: 12.4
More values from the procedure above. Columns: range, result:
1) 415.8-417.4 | 12.7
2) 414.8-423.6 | 12.4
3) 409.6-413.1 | 13.8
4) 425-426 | 12.8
